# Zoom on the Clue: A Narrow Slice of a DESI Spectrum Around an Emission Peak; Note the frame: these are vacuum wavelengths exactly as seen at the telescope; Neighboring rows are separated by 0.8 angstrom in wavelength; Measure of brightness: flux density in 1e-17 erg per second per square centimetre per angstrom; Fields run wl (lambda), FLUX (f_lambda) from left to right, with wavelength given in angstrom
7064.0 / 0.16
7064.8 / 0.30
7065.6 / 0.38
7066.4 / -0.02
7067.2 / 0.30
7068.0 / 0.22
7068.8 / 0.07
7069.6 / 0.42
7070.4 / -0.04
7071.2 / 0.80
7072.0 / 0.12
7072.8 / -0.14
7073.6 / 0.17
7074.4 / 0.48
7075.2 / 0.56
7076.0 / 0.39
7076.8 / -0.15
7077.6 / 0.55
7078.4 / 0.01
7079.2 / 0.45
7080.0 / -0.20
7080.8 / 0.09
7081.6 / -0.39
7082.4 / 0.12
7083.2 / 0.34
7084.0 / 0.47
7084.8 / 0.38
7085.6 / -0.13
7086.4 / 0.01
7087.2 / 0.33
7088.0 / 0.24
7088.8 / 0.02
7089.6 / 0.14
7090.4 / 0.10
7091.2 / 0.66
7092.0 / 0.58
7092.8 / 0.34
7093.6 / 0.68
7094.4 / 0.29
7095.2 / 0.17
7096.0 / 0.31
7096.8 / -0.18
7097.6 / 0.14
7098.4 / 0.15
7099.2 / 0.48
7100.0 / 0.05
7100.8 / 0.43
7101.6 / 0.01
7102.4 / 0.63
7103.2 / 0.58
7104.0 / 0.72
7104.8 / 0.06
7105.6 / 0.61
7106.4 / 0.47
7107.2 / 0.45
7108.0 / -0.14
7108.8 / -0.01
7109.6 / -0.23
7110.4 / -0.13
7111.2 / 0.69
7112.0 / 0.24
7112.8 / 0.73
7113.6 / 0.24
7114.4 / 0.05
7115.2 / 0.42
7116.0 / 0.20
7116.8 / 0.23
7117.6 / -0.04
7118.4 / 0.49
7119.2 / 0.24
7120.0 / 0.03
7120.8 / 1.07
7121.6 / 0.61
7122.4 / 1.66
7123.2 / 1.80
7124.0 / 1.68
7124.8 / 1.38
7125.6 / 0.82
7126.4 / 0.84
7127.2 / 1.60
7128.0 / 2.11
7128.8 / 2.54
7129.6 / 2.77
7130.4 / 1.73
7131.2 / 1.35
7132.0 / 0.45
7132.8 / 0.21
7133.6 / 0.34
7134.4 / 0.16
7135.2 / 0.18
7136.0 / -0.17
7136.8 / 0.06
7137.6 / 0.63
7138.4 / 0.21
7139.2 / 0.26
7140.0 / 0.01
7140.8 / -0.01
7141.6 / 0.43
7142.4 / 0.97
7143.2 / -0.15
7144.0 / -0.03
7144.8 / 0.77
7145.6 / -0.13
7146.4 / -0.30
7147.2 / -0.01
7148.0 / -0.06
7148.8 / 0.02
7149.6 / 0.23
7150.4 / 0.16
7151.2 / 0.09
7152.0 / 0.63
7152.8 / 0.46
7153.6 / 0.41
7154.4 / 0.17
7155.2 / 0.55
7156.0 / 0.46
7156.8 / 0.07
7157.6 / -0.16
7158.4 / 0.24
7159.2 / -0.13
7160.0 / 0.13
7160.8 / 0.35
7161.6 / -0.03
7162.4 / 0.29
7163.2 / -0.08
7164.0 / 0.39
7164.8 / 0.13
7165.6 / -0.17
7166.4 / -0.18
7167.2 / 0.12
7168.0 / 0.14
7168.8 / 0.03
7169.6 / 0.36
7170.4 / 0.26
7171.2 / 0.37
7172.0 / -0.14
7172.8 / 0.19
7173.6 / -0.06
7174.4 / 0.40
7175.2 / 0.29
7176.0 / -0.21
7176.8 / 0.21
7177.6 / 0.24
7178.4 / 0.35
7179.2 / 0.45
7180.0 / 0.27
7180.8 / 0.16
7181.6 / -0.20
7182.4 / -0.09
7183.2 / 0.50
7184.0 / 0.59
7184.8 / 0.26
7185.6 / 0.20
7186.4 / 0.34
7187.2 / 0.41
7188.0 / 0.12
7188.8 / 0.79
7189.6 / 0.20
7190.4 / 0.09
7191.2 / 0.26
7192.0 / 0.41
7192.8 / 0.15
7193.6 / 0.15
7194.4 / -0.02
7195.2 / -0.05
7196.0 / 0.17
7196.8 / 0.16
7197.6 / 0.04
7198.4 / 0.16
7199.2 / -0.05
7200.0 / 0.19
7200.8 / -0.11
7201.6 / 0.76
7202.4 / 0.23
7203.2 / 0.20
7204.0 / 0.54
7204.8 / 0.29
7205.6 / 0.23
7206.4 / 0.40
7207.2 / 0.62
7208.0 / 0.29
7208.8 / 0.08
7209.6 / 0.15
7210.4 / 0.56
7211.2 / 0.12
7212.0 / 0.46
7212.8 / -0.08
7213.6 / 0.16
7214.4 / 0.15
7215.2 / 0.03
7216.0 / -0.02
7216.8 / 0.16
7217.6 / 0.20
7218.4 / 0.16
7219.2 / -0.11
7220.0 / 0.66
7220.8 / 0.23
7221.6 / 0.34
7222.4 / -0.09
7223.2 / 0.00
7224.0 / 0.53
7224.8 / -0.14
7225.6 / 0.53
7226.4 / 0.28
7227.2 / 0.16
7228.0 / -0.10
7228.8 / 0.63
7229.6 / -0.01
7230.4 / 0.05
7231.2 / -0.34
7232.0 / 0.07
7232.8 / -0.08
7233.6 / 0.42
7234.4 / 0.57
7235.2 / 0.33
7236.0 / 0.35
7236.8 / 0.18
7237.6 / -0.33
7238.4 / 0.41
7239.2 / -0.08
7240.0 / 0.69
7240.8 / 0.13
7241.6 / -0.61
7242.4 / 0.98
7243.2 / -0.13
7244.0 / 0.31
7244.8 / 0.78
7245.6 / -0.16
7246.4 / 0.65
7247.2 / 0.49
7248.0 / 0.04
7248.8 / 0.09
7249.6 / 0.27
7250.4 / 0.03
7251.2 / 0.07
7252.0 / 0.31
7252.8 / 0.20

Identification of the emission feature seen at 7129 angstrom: [O II]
